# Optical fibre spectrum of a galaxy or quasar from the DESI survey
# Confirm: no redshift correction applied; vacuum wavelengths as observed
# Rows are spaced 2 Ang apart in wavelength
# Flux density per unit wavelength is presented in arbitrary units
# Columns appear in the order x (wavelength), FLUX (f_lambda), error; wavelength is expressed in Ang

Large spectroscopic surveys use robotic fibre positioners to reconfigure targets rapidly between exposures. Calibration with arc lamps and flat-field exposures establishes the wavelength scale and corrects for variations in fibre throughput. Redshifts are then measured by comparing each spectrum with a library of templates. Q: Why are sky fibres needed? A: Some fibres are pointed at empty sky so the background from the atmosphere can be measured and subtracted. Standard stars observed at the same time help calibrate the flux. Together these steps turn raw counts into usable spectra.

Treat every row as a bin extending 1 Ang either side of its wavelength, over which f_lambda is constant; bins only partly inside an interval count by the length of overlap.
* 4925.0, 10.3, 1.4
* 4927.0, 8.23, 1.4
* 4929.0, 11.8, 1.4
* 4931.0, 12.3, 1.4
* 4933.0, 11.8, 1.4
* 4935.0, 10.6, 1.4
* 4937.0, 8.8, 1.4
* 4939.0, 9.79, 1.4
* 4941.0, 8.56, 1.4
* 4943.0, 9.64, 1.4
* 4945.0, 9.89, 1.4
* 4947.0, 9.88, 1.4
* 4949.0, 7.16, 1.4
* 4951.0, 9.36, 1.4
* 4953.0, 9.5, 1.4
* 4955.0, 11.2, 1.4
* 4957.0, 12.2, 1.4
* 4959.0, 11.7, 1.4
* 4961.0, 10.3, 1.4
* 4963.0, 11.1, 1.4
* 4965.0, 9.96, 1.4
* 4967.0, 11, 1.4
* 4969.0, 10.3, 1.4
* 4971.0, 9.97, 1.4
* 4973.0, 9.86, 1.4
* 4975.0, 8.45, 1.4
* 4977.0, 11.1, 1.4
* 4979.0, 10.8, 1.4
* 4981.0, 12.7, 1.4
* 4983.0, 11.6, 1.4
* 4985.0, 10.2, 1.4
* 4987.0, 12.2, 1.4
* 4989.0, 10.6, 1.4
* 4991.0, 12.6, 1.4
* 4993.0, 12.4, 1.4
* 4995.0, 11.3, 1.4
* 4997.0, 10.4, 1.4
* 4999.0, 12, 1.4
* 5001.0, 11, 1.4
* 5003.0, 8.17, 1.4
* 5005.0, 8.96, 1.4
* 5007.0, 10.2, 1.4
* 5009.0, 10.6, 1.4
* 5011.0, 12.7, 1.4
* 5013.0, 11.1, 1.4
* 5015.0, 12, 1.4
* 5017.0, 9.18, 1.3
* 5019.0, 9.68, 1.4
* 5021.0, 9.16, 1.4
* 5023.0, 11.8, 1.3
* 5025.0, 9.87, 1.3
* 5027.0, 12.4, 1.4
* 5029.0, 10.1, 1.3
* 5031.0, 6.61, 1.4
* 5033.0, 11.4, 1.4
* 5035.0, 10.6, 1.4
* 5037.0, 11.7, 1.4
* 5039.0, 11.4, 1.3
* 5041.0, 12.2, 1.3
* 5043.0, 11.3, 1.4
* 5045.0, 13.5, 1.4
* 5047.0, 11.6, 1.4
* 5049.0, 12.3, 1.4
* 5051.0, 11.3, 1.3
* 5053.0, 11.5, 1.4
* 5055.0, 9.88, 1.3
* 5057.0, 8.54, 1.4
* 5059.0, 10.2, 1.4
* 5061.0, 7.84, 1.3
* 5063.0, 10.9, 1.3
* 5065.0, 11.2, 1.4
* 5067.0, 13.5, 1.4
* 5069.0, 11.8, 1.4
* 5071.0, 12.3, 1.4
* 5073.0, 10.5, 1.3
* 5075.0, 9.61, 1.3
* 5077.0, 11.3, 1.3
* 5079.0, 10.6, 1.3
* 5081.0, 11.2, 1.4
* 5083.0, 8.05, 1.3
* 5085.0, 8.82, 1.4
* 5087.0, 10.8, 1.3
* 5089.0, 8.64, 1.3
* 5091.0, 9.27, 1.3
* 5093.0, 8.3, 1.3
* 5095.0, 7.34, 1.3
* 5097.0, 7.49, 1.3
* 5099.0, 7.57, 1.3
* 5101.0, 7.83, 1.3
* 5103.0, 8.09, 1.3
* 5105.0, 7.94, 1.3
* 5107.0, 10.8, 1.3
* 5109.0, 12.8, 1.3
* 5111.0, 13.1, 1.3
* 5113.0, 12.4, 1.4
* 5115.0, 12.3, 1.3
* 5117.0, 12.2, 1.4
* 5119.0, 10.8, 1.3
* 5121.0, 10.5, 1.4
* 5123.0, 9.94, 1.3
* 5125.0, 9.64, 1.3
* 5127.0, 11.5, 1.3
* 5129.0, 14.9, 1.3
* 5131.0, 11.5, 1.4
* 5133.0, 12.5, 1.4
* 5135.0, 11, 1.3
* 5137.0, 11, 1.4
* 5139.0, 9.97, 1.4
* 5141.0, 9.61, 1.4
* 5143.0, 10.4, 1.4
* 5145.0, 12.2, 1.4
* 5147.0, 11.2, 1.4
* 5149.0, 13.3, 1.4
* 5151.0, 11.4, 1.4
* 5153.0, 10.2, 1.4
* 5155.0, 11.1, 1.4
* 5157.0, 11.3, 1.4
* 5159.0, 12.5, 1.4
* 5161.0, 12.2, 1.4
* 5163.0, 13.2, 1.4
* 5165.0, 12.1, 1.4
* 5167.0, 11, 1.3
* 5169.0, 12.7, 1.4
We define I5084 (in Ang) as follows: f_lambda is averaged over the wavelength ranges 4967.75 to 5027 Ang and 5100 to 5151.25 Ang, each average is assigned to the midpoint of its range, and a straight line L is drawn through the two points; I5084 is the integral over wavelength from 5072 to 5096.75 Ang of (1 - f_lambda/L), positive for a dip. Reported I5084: 3.4 Ang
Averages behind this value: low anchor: 10.8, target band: 9.47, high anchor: 11.1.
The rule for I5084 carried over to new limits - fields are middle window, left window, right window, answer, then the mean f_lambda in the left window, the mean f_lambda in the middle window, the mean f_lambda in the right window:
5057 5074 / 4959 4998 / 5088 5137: -0.54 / 10.9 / 10.9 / 10.4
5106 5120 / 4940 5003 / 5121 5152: -1.06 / 10.6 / 12.1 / 11.3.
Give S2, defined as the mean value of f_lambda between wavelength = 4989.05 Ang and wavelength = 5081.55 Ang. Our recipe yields 10.9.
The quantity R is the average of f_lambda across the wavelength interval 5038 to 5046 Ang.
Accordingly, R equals 12.1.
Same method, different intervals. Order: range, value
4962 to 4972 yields 10.5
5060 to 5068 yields 10.9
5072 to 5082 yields 10.6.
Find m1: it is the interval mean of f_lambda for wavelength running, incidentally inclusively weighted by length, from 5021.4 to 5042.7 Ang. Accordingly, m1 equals 10.8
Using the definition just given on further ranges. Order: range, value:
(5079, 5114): 9.47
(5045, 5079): 11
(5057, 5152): 10.5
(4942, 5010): 10.5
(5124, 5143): 11.2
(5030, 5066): 10.8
